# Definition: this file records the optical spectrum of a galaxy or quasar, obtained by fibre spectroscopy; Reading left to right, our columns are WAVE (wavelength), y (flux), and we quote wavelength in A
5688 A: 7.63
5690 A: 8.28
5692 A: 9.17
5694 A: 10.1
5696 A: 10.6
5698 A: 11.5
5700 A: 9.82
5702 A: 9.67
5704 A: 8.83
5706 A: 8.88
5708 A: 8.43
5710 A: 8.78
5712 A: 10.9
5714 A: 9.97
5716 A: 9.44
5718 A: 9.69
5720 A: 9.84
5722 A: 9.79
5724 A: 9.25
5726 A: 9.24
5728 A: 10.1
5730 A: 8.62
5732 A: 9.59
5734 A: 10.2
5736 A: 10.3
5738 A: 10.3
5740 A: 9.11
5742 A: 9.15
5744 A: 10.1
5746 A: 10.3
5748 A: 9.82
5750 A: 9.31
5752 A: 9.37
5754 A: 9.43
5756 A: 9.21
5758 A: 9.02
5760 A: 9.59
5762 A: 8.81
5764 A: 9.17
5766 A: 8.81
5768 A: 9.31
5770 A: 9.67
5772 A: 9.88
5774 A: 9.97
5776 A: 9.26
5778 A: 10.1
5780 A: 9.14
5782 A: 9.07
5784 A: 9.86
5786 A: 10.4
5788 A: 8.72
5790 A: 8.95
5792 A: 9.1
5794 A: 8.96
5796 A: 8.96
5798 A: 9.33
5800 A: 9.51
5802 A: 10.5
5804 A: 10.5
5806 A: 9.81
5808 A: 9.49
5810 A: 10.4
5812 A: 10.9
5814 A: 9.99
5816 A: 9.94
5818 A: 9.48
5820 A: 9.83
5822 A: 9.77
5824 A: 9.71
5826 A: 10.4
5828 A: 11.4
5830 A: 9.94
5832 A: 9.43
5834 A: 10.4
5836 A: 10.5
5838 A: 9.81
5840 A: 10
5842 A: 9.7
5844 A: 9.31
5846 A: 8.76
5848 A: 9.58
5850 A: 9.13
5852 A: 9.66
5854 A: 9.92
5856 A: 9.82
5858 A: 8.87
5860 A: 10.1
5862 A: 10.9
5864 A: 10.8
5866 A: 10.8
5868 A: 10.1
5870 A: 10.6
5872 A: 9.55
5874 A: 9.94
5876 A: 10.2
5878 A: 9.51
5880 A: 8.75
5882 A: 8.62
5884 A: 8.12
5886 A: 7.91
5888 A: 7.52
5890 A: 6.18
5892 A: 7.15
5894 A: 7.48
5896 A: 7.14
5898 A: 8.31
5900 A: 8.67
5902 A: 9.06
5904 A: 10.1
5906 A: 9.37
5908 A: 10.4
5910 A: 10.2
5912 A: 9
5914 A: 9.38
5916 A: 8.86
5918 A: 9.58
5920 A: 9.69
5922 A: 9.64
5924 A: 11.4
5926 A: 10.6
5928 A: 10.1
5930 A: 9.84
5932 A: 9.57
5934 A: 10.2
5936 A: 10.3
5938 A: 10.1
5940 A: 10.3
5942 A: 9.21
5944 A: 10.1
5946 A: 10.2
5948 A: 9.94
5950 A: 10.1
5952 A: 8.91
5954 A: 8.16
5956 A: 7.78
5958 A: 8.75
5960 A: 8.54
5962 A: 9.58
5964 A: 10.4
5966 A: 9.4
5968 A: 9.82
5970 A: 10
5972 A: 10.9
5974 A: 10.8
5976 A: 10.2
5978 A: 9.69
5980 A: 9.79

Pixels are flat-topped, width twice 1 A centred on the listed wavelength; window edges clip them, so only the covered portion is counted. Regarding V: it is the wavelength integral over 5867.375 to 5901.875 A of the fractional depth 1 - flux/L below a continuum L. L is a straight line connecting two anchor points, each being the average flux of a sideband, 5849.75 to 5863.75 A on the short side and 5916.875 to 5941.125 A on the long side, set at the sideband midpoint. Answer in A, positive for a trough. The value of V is 4.8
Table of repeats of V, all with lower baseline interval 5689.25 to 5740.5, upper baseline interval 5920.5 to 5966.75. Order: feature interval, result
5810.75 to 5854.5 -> -1.0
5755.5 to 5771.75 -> 0.7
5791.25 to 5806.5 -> 0.1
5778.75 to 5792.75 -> 0.5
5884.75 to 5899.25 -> 3.4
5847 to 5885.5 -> -0.1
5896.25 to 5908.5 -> 0.7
